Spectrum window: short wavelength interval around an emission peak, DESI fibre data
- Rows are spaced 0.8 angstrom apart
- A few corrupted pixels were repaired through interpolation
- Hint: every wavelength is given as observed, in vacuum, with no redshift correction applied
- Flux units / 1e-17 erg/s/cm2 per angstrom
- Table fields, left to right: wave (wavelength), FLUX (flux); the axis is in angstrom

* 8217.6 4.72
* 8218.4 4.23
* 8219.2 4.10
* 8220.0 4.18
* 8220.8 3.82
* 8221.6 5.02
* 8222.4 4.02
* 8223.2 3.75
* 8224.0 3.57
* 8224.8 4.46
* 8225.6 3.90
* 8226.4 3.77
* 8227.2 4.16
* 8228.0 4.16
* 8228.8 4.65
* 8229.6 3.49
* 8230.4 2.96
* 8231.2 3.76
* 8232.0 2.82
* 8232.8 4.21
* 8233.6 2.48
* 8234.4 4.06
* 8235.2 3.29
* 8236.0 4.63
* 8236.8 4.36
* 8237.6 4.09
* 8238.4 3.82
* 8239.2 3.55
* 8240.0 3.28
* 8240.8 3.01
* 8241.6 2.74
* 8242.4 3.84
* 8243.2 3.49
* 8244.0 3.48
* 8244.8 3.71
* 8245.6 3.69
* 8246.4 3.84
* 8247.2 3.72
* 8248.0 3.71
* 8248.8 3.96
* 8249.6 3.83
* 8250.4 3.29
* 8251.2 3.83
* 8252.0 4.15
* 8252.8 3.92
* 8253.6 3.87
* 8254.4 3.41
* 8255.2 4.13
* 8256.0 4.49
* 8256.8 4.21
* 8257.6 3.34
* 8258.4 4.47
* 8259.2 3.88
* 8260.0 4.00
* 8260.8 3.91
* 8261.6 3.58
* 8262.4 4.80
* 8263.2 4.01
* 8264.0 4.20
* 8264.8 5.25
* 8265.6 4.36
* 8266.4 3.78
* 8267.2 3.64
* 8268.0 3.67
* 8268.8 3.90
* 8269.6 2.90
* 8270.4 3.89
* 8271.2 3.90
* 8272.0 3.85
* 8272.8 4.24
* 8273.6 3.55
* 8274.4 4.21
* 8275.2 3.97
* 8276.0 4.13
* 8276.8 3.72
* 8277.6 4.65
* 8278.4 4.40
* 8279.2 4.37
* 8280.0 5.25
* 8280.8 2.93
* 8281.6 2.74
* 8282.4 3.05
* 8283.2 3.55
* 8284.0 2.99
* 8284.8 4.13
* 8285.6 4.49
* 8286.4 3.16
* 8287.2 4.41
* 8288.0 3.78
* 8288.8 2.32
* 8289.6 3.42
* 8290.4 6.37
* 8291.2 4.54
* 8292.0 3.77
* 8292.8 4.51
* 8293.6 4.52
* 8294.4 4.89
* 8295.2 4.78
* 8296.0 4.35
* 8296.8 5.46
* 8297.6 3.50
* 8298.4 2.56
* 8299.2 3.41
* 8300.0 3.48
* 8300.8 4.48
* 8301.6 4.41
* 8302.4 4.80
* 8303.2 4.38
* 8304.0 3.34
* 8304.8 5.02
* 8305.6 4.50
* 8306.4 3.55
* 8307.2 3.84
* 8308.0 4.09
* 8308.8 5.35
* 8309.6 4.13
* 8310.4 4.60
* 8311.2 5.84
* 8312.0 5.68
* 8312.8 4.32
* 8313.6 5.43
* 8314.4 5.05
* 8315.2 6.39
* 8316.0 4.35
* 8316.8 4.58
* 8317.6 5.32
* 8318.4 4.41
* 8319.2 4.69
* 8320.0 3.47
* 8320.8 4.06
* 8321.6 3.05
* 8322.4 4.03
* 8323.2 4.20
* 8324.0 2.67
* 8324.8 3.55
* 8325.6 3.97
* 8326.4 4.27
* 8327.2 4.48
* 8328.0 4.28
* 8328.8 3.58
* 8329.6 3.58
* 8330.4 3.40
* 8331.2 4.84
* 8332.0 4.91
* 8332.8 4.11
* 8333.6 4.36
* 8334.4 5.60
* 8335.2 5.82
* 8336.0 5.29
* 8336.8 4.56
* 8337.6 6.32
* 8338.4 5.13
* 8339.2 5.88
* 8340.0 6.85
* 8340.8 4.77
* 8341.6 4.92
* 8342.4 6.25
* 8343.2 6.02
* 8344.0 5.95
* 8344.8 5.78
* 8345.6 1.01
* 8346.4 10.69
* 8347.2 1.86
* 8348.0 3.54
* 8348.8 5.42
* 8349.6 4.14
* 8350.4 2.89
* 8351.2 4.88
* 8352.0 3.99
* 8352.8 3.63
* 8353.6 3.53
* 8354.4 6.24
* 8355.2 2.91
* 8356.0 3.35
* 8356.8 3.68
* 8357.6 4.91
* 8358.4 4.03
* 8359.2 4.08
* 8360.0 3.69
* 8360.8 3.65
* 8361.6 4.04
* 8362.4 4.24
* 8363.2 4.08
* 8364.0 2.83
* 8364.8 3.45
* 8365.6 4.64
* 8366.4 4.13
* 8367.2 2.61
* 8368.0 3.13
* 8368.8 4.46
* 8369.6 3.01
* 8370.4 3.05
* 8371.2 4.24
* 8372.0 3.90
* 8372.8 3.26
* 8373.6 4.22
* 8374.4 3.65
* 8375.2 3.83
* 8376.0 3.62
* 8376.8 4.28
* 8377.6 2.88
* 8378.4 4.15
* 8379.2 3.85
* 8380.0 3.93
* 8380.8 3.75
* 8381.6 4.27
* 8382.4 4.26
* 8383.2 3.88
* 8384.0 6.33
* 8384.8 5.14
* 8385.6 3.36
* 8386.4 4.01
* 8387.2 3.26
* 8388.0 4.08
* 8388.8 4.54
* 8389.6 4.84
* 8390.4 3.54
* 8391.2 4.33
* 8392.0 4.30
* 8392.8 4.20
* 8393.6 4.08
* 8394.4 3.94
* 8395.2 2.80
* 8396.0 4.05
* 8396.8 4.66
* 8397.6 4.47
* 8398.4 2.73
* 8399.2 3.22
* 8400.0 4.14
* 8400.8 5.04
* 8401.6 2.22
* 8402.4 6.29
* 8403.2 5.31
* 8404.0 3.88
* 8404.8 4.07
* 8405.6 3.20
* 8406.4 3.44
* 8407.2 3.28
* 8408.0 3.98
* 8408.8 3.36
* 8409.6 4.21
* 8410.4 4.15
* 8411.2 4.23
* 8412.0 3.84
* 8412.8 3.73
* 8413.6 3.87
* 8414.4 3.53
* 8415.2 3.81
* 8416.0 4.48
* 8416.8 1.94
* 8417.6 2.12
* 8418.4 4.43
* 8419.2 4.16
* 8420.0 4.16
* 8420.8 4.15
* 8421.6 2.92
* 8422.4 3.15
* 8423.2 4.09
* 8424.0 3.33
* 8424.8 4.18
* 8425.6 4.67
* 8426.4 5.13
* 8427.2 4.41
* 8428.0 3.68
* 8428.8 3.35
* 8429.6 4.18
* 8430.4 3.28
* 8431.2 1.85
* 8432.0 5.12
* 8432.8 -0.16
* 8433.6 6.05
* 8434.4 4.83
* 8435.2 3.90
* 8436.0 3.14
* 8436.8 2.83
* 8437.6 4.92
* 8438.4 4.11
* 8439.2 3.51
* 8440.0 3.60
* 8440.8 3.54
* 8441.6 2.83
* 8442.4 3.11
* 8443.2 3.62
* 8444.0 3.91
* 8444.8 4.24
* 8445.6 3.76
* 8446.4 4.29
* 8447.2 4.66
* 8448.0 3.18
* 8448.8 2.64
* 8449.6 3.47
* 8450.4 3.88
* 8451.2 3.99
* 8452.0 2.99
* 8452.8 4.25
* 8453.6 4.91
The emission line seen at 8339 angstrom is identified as [N II] 6583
